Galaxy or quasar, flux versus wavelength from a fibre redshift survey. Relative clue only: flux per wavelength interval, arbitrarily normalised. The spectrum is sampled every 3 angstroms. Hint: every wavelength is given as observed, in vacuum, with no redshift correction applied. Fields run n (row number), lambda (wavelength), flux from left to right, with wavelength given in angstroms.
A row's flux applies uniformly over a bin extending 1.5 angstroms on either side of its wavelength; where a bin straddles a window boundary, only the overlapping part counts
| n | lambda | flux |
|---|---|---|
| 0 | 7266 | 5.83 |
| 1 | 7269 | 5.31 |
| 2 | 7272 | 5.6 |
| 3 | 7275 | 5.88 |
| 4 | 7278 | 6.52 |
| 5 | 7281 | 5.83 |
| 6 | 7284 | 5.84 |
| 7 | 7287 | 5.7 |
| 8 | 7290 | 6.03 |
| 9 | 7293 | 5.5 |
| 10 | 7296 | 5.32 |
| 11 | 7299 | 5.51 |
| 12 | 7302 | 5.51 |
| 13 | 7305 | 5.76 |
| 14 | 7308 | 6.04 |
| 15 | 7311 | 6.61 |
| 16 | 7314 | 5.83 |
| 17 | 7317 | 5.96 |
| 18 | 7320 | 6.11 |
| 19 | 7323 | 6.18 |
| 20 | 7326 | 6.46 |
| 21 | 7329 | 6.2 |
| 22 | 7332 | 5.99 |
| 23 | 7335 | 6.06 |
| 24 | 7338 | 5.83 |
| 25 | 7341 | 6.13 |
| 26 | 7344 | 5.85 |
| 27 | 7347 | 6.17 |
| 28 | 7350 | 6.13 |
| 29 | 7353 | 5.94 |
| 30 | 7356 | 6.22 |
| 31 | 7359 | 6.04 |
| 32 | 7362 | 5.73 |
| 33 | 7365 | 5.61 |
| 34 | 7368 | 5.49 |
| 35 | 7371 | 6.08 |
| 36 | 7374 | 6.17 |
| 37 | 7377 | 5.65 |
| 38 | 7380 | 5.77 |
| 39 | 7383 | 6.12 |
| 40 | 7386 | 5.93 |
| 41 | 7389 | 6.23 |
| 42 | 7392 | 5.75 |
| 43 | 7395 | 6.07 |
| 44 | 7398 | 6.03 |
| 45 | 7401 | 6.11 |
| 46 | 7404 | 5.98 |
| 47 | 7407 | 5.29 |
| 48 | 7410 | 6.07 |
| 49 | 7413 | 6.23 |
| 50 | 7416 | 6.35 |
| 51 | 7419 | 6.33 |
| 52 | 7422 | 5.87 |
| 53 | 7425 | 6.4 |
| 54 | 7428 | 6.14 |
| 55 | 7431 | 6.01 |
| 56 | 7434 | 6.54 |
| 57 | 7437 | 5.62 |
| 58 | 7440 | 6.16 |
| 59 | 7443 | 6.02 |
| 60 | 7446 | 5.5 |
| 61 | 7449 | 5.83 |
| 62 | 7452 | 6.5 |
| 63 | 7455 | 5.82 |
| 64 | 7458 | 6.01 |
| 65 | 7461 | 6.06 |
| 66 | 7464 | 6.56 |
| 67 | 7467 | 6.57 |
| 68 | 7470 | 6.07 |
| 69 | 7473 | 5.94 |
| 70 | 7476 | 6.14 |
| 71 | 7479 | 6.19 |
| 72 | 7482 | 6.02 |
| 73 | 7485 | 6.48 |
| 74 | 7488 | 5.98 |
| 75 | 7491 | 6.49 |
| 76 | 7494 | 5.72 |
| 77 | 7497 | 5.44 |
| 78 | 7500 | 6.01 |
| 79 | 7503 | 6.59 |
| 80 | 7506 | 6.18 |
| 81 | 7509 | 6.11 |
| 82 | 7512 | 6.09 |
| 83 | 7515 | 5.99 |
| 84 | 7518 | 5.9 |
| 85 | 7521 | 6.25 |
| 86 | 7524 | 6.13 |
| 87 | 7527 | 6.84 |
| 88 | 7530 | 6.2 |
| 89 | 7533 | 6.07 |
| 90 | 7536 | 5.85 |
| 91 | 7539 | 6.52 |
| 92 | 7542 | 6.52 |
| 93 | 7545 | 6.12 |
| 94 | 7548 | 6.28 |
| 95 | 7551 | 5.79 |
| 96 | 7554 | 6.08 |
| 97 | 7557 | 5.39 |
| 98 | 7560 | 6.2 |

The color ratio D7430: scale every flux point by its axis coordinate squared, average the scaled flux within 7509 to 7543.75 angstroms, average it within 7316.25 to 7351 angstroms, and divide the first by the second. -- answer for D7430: 1.07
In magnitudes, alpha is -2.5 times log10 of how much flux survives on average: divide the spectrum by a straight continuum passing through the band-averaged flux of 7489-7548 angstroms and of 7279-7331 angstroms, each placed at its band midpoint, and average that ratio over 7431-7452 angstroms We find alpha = 0.01 mag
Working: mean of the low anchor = 5.91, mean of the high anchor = 6.16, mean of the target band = 5.99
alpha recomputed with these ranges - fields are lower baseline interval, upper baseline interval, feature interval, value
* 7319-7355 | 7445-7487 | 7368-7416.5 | 0.02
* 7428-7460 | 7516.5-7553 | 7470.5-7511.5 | 0.00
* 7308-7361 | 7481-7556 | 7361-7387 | 0.05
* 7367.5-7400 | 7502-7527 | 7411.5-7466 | -0.01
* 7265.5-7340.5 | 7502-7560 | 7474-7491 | -0.02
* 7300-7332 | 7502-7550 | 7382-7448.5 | 0.02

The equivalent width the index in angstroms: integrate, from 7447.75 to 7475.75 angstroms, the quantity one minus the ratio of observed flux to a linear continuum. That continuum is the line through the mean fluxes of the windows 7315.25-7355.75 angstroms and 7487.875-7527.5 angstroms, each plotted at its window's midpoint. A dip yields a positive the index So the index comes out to -0.2 angstroms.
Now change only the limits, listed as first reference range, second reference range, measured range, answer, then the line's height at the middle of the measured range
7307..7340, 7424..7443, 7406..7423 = 0.21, 6.13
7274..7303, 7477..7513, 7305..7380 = -1.98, 5.86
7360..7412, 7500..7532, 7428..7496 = -0.18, 6.08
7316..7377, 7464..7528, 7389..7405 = 0.12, 6.06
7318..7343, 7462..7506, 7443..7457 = 0.50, 6.15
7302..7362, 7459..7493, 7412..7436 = -0.24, 6.16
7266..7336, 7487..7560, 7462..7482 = -0.54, 6.06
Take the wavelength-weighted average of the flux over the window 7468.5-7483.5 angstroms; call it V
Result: 6.07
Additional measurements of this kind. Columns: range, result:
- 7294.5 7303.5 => 5.45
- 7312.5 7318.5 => 5.9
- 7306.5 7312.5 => 6.33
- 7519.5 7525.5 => 6.19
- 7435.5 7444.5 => 5.93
